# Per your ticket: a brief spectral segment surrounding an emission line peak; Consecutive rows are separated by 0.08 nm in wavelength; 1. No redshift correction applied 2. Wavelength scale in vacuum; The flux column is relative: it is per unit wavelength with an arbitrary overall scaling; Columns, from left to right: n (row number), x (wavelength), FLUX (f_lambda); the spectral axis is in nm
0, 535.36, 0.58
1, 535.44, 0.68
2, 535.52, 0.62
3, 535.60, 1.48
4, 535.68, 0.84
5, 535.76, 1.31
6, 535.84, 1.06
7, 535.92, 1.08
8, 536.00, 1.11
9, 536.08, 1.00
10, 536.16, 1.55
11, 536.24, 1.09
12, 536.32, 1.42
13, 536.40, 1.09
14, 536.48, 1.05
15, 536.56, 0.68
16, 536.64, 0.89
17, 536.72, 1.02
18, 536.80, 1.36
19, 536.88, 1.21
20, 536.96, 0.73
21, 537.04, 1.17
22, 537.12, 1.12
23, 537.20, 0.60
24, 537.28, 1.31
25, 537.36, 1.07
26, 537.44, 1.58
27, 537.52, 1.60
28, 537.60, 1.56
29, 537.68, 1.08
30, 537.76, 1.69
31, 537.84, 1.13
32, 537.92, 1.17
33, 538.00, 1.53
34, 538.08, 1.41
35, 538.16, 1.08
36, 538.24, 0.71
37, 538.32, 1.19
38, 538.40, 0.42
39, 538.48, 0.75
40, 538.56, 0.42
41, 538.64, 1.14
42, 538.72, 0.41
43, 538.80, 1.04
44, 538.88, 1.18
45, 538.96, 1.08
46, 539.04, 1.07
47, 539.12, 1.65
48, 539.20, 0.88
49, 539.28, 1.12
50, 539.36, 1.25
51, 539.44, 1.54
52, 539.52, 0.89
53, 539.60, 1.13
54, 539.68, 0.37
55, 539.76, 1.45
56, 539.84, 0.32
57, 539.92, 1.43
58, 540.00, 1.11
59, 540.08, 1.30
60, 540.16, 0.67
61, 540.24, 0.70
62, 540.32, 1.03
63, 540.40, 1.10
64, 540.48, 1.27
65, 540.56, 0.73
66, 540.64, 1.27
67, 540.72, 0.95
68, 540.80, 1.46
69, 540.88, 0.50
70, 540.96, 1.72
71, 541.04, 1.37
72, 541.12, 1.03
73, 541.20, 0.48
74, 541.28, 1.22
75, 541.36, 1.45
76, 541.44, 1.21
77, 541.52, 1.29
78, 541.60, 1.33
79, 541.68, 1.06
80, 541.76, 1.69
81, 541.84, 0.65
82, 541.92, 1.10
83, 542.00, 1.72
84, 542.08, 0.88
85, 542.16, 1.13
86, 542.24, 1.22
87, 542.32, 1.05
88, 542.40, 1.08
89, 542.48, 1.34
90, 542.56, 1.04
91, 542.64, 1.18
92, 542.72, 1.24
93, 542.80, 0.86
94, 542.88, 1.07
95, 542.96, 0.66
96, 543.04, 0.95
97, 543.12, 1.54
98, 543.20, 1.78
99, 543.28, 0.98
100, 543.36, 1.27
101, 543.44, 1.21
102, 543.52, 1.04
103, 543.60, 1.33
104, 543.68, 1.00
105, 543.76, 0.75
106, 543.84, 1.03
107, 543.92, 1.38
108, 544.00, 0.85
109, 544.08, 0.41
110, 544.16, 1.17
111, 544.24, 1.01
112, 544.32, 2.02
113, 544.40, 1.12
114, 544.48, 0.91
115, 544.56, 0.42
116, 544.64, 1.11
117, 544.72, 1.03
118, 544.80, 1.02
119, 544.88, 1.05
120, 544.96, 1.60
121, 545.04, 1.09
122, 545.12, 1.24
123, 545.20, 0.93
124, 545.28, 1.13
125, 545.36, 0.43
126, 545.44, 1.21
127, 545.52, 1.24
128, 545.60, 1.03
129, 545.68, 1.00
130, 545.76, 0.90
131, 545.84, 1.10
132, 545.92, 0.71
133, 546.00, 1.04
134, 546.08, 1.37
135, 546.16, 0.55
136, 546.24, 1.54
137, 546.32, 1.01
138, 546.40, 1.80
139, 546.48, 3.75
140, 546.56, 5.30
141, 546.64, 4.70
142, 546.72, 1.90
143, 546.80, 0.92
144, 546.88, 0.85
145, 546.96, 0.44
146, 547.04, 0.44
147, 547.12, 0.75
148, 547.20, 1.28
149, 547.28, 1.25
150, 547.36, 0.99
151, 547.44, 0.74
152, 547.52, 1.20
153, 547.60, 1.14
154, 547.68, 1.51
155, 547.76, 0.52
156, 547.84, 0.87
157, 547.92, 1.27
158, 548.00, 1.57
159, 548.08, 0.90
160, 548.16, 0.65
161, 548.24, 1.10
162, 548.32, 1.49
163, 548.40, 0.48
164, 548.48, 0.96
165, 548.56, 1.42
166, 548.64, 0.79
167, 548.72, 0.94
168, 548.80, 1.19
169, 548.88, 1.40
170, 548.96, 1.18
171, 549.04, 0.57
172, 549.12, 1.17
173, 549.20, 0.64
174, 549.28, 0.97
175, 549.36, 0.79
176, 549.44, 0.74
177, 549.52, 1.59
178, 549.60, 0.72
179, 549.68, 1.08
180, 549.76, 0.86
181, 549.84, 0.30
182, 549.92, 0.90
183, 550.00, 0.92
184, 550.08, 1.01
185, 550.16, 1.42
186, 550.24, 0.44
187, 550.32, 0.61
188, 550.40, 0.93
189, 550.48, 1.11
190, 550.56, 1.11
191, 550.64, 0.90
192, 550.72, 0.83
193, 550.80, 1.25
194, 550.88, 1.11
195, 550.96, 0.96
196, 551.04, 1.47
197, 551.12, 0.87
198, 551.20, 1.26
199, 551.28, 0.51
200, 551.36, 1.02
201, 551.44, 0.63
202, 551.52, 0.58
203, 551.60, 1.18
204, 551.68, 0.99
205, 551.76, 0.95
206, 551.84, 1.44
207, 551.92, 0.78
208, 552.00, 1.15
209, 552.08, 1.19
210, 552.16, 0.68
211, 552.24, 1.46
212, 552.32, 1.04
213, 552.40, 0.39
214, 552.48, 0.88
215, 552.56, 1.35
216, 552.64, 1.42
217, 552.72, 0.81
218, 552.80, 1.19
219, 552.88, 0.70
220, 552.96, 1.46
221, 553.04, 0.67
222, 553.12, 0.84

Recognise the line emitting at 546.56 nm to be H-beta 4861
